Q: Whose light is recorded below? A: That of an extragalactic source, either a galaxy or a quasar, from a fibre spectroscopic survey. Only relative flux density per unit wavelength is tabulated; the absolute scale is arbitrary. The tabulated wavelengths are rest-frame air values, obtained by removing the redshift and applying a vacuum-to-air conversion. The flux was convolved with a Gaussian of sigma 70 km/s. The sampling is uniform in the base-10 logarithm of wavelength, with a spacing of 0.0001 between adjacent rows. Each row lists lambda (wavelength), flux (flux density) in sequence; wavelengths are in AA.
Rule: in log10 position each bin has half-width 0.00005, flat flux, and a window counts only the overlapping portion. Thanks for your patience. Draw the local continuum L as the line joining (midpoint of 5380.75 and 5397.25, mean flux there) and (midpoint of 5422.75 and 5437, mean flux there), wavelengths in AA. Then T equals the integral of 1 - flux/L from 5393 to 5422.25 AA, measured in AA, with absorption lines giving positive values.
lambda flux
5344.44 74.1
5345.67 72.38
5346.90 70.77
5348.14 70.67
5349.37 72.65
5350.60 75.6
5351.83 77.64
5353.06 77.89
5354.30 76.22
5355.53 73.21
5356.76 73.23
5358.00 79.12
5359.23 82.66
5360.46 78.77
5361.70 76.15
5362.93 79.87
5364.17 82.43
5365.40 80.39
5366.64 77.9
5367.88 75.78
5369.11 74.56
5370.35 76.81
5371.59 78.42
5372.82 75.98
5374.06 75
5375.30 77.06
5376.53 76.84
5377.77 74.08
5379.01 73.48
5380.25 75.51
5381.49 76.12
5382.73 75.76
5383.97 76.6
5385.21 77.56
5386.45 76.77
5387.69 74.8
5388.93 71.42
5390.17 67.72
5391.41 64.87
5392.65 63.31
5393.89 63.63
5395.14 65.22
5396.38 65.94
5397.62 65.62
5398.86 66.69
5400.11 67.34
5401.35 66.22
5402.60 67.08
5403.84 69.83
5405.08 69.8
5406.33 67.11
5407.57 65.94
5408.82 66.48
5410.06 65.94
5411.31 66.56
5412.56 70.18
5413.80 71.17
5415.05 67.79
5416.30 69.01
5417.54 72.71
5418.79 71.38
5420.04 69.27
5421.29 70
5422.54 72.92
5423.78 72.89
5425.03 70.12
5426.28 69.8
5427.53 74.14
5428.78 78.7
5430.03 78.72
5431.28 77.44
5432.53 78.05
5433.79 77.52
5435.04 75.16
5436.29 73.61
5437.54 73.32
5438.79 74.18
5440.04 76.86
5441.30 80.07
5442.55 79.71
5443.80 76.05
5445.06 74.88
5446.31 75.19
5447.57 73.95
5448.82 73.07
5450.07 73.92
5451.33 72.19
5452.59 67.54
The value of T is 1.9 AA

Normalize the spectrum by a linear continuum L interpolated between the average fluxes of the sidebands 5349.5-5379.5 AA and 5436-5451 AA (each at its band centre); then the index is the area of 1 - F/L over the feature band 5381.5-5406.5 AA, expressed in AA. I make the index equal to 2.3 AA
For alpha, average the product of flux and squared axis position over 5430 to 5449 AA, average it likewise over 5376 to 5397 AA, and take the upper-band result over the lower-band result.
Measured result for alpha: 1.08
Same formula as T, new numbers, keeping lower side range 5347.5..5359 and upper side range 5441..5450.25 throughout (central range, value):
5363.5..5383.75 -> -0.31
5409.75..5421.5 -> 0.97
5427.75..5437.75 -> -0.11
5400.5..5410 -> 1.04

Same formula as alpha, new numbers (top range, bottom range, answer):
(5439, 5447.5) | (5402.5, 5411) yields 1.15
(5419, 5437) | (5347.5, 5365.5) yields 0.99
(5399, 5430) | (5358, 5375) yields 0.91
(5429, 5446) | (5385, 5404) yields 1.14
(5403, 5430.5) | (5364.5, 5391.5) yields 0.95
